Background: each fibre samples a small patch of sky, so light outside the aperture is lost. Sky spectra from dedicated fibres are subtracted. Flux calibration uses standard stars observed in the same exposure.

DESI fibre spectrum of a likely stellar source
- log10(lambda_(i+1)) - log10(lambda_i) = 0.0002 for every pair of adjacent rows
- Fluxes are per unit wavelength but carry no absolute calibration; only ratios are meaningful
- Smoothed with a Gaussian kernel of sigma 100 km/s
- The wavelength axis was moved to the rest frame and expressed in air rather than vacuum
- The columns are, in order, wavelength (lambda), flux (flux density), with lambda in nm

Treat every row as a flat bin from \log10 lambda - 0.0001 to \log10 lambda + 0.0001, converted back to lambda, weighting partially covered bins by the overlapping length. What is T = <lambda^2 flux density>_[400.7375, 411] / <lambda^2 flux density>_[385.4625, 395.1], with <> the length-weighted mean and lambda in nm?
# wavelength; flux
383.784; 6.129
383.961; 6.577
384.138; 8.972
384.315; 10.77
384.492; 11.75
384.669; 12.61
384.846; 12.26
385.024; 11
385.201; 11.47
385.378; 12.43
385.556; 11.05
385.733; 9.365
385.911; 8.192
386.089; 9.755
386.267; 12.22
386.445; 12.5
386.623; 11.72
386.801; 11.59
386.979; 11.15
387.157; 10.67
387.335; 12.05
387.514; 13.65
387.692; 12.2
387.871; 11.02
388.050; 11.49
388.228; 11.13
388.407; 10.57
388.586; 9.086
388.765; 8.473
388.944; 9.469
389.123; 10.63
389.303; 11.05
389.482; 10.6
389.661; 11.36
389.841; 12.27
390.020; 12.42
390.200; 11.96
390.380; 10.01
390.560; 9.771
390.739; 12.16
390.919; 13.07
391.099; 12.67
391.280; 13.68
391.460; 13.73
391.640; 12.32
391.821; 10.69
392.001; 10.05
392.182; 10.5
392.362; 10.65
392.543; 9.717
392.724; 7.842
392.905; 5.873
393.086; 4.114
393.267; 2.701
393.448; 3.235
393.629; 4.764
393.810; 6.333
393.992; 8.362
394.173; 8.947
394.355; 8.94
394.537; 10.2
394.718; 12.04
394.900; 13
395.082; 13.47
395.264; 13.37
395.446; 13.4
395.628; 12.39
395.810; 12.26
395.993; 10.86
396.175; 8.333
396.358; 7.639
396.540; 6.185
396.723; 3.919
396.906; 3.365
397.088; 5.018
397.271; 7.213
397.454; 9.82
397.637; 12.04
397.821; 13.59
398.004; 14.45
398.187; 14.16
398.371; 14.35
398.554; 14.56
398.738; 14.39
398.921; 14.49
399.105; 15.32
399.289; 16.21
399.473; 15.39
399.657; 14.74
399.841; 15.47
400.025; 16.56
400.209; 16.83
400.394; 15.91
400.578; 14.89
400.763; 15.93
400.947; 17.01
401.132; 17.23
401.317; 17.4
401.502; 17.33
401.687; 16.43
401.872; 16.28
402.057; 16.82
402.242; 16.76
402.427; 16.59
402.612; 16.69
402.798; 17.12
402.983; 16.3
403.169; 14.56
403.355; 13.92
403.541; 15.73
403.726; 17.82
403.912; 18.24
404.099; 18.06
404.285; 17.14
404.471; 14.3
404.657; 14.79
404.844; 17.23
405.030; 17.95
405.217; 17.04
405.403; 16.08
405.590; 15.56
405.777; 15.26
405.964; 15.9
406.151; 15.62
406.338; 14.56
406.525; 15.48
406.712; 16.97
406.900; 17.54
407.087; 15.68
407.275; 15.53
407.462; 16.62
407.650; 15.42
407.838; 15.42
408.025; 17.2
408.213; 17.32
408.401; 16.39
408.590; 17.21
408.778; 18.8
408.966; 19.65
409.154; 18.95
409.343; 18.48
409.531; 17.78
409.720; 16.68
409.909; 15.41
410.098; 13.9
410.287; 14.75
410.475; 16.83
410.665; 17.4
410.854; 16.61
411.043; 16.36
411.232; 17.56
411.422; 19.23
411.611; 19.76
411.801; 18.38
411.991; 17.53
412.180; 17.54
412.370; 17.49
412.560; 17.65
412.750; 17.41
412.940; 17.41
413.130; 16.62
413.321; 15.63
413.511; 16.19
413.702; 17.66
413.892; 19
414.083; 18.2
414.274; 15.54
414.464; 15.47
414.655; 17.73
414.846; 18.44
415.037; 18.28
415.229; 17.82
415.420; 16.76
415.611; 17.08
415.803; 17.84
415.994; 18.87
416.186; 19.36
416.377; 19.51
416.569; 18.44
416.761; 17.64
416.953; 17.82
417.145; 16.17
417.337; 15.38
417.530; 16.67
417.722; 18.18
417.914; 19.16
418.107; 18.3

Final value 1.74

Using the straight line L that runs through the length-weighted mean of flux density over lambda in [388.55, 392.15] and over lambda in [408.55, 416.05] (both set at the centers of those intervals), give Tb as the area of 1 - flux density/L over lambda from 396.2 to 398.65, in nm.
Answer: 0.67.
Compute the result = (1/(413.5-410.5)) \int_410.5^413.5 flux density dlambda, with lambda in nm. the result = 17.5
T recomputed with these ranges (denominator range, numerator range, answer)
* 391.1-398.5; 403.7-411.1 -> 1.83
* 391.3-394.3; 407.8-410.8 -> 2.24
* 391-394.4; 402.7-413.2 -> 2.08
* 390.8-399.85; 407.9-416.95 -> 1.80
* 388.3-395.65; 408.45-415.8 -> 1.89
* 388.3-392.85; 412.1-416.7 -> 1.81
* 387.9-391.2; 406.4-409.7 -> 1.70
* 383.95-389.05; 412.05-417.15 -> 1.85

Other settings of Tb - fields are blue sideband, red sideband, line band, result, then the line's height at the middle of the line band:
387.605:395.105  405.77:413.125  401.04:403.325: -0.39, 14.2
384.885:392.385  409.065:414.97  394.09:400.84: 0.70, 13.5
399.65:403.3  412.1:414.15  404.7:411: 0.12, 16.9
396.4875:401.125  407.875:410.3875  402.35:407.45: -0.27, 15.4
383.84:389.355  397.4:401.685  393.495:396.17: 0.64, 13.6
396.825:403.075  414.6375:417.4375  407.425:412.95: -0.20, 16.7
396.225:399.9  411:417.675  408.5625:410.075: -0.19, 15.7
